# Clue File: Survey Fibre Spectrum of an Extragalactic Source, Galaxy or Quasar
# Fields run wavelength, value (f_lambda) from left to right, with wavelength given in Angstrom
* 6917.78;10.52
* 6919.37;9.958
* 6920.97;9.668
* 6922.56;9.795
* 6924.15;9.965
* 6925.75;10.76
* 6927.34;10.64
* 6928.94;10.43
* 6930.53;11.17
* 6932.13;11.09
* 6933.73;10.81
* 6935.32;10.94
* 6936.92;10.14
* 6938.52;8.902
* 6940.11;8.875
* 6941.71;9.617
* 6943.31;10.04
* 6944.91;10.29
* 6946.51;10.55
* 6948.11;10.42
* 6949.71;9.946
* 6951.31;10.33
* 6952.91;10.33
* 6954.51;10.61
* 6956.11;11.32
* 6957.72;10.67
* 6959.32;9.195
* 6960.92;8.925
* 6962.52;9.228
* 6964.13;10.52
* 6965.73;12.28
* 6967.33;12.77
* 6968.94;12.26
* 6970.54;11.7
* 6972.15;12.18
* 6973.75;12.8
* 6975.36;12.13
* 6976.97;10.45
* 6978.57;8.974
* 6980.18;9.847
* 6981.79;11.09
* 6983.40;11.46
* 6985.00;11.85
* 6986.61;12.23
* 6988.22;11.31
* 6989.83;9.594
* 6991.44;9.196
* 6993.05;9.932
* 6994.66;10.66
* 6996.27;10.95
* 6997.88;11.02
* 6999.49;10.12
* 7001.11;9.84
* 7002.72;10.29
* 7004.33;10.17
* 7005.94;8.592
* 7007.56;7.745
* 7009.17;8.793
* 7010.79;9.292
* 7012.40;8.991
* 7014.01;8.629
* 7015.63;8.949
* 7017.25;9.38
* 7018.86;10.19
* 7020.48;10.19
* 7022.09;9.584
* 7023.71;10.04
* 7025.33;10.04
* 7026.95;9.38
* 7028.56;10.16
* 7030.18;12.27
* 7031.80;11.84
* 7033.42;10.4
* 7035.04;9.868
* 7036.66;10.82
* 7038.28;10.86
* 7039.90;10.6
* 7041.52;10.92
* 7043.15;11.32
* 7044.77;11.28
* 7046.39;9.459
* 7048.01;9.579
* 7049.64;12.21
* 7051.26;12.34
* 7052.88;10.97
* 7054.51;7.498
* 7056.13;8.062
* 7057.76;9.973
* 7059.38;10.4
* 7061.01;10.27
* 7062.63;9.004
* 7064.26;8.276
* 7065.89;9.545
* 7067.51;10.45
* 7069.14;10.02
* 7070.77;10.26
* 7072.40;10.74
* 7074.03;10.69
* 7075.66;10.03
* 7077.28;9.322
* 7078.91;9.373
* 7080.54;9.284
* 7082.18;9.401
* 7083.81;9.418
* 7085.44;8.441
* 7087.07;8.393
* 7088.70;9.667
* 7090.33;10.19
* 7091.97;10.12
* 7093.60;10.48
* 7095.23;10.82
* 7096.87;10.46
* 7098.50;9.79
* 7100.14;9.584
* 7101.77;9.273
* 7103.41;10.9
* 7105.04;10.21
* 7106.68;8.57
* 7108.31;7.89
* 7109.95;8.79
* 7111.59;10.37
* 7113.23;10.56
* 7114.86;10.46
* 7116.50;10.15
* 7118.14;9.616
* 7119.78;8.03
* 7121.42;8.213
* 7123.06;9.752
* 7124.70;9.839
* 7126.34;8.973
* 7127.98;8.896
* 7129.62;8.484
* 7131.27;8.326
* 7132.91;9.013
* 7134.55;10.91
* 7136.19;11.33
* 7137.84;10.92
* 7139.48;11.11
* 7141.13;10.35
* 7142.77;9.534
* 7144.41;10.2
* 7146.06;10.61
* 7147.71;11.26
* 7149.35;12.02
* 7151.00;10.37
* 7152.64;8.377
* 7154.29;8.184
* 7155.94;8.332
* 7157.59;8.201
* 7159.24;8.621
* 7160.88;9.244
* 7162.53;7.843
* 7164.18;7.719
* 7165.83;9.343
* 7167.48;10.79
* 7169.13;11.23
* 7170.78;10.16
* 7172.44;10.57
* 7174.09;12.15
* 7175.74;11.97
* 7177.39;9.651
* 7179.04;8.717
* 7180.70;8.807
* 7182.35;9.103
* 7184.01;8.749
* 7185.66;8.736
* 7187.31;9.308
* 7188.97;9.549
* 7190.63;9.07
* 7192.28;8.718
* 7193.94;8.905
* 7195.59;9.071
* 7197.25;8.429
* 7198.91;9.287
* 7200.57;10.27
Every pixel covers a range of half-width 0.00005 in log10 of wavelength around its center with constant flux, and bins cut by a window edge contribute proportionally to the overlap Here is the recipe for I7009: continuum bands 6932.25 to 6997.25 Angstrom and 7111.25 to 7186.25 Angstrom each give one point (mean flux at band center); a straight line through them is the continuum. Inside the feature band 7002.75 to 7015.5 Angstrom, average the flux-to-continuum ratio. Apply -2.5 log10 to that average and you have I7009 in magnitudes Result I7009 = 0.16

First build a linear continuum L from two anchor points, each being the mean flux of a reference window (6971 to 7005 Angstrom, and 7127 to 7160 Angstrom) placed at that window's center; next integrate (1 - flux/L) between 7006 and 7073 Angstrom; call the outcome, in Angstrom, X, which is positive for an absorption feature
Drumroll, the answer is 2.8 Angstrom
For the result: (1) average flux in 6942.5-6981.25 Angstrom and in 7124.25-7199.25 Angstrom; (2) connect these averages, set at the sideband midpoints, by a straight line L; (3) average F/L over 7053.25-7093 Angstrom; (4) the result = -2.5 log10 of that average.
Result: 0.06 mag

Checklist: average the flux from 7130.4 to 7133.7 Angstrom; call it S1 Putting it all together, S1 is 8.65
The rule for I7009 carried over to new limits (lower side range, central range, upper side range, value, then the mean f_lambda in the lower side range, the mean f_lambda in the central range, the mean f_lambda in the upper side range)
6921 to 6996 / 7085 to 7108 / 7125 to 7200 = 0.02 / 10.6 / 9.76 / 9.58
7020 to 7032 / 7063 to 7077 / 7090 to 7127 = 0.01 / 10.4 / 9.95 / 9.69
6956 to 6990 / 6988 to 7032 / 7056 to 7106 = 0.08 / 11.1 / 9.85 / 9.79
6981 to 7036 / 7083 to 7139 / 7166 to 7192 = 0.04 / 10.1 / 9.62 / 9.86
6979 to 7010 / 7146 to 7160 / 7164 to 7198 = 0.02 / 10.2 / 9.5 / 9.6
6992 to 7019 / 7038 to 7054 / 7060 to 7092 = -0.13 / 9.6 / 10.9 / 9.64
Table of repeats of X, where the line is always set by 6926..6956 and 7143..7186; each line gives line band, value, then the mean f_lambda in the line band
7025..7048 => -1.4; 10.6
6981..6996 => -0.9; 10.8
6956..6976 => -1.9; 11.2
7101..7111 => 0.5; 9.3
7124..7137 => 0.4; 9.47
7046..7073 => 0.1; 9.94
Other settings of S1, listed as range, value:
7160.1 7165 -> 8.26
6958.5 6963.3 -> 9.14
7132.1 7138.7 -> 10.6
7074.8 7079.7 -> 9.6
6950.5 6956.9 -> 10.7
